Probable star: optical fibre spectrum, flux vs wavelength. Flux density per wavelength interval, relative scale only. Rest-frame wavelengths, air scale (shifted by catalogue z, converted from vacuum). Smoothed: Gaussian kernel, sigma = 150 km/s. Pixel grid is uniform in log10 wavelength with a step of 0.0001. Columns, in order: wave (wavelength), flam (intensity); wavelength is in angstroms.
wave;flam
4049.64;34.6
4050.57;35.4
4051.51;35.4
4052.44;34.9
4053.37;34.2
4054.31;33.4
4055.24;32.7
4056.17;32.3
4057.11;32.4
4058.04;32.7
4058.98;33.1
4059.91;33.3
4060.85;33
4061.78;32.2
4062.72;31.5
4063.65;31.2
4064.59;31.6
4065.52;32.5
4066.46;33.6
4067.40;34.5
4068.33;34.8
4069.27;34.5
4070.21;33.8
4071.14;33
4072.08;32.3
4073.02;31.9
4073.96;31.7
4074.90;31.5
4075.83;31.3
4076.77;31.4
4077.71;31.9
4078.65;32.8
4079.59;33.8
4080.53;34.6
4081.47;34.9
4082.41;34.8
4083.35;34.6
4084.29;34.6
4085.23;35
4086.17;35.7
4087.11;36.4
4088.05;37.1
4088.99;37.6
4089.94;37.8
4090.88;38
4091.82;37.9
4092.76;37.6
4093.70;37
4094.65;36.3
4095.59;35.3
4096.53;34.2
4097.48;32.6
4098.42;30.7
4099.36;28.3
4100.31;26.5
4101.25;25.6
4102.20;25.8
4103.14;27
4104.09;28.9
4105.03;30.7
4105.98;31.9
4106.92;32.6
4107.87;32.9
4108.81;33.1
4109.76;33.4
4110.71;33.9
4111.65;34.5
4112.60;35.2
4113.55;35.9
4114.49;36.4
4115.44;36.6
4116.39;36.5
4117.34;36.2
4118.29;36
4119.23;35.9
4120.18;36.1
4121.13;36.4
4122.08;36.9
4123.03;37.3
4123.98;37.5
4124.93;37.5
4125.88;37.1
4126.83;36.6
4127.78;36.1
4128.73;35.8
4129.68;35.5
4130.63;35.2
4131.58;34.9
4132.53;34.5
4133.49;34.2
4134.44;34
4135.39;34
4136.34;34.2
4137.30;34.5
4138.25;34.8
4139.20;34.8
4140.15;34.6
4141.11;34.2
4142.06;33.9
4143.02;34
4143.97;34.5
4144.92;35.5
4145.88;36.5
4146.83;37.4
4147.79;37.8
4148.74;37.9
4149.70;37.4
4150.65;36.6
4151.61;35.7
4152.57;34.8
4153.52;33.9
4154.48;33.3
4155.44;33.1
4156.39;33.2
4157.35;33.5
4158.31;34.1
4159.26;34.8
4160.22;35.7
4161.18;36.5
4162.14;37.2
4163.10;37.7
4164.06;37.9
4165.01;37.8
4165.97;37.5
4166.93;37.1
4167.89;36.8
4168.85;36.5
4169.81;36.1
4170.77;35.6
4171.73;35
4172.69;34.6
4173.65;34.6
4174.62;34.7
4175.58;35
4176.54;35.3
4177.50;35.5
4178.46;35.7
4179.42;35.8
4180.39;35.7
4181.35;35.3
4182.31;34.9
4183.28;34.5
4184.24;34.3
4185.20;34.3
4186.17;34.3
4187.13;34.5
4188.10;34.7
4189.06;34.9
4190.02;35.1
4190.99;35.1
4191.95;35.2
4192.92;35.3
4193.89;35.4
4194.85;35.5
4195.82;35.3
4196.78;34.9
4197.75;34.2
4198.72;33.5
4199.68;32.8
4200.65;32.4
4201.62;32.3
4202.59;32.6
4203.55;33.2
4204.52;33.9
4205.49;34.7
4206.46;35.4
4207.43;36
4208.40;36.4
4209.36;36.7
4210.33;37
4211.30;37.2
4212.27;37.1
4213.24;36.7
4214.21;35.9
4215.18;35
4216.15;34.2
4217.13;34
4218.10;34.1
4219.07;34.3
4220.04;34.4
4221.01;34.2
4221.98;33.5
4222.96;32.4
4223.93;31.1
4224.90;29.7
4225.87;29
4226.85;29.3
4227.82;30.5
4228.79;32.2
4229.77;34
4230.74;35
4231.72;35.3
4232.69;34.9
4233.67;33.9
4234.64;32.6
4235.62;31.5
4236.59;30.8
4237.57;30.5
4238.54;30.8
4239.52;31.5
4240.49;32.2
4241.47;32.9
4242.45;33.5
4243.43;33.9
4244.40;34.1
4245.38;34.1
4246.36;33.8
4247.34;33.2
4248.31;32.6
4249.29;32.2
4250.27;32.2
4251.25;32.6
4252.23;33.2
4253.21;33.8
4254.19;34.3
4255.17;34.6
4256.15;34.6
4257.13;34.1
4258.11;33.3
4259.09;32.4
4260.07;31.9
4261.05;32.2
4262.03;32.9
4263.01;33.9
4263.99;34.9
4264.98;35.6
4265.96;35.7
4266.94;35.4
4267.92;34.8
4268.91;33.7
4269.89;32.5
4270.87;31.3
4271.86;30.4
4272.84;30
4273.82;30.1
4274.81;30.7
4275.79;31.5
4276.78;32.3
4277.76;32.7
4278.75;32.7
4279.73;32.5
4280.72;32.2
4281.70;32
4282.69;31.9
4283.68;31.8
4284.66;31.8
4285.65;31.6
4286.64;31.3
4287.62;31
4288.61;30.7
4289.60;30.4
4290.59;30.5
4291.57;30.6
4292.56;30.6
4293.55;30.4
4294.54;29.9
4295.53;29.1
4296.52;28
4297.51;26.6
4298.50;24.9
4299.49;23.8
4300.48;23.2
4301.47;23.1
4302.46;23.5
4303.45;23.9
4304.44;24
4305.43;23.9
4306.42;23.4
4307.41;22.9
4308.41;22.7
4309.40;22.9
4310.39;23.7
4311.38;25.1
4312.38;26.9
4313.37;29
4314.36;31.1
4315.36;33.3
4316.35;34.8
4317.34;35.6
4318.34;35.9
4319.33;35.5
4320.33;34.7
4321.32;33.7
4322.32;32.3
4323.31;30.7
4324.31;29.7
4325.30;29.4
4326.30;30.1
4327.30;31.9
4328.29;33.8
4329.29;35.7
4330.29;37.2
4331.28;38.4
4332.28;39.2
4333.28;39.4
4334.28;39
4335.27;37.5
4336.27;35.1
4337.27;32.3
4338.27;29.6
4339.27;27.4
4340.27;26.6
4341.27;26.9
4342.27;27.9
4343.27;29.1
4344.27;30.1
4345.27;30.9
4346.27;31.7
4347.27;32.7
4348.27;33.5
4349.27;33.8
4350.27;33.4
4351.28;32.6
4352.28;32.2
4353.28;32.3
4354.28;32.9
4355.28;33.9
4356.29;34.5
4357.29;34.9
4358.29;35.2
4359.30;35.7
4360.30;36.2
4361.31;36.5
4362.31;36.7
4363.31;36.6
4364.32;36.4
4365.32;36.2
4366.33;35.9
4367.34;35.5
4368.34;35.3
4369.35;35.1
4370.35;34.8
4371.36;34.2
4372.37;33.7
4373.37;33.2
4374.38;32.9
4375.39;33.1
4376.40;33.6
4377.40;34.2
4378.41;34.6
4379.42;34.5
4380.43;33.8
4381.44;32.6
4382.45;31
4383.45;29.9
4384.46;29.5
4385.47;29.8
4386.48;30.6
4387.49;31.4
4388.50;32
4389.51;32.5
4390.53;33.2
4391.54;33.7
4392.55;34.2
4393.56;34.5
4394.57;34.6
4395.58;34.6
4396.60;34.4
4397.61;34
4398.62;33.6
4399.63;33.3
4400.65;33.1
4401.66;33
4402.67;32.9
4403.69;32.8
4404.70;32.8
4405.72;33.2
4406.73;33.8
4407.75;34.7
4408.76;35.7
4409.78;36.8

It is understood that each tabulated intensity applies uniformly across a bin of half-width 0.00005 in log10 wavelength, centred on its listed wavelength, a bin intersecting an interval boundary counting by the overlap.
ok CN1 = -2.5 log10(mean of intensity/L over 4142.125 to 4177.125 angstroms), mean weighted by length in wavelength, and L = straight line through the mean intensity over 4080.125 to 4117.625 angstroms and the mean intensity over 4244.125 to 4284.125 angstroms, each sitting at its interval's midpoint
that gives -0.068 mag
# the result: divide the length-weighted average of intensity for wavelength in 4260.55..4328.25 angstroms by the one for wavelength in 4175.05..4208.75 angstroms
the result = 0.87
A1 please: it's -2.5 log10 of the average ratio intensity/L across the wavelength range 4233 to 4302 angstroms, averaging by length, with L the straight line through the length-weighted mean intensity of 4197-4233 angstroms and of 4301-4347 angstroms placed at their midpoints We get 0.02 mag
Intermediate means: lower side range 33.9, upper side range 30.5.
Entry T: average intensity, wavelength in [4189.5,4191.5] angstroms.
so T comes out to 35.2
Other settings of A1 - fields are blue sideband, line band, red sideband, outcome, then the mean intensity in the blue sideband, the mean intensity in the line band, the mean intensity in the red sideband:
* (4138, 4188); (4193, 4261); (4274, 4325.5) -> -0.03 mag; 35.4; 33.6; 29.4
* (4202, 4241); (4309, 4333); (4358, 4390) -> 0.05 mag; 33.6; 32.2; 33.8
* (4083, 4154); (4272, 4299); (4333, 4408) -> 0.11 mag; 34.7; 30.7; 33.3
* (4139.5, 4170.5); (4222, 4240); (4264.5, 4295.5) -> 0.05 mag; 35.7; 32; 31.8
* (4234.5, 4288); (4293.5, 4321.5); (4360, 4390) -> 0.19 mag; 32.7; 27.7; 33.7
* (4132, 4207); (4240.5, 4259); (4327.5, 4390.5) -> 0.03 mag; 35.1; 33.4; 33.5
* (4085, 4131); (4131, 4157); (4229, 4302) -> -0.03 mag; 34.5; 35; 31.9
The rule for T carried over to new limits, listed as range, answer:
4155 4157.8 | 33.3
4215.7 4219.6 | 34.1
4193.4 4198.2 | 35.1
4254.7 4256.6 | 34.6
